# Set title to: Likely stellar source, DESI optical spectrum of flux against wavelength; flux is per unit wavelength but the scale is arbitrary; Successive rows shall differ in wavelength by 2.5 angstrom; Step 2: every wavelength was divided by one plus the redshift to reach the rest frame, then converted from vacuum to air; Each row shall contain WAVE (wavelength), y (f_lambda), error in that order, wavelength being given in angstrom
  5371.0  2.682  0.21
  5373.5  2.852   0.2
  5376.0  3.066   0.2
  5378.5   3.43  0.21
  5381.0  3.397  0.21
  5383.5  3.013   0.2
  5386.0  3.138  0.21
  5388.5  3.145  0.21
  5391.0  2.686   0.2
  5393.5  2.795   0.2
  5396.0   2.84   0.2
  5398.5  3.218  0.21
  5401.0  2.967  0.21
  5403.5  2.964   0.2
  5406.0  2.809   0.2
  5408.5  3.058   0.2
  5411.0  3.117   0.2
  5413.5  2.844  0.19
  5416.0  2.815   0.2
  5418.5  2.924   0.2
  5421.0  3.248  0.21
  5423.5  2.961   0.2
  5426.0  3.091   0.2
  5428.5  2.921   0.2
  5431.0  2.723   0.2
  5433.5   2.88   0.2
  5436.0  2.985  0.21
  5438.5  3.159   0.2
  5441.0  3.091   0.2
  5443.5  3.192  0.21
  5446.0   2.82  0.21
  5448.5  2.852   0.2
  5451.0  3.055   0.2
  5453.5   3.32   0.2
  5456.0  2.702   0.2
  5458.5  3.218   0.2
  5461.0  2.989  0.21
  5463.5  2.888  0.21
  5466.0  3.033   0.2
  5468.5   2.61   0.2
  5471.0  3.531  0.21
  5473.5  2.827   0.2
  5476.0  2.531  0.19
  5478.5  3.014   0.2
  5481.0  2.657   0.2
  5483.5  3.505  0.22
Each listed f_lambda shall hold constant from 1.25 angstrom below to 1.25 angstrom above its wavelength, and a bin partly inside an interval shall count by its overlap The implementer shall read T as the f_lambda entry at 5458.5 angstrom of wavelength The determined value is 3.218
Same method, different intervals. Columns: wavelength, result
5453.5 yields 3.32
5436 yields 2.985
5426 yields 3.091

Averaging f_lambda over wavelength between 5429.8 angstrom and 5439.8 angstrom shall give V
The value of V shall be 2.94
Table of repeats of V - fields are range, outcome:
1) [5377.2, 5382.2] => 3.41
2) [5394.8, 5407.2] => 2.96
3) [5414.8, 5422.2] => 3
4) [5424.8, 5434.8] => 2.9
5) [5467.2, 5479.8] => 2.9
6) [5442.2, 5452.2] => 2.98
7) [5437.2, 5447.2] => 3.07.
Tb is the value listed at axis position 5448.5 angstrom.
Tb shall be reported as 2.852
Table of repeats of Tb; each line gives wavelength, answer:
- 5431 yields 2.723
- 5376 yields 3.066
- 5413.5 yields 2.844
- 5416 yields 2.815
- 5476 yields 2.531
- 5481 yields 2.657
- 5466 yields 3.033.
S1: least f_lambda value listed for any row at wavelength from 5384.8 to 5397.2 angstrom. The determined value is 2.686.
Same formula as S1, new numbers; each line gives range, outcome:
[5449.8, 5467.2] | 2.702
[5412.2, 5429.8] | 2.815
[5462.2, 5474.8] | 2.61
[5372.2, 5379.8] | 2.852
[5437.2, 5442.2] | 3.091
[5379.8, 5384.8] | 3.013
